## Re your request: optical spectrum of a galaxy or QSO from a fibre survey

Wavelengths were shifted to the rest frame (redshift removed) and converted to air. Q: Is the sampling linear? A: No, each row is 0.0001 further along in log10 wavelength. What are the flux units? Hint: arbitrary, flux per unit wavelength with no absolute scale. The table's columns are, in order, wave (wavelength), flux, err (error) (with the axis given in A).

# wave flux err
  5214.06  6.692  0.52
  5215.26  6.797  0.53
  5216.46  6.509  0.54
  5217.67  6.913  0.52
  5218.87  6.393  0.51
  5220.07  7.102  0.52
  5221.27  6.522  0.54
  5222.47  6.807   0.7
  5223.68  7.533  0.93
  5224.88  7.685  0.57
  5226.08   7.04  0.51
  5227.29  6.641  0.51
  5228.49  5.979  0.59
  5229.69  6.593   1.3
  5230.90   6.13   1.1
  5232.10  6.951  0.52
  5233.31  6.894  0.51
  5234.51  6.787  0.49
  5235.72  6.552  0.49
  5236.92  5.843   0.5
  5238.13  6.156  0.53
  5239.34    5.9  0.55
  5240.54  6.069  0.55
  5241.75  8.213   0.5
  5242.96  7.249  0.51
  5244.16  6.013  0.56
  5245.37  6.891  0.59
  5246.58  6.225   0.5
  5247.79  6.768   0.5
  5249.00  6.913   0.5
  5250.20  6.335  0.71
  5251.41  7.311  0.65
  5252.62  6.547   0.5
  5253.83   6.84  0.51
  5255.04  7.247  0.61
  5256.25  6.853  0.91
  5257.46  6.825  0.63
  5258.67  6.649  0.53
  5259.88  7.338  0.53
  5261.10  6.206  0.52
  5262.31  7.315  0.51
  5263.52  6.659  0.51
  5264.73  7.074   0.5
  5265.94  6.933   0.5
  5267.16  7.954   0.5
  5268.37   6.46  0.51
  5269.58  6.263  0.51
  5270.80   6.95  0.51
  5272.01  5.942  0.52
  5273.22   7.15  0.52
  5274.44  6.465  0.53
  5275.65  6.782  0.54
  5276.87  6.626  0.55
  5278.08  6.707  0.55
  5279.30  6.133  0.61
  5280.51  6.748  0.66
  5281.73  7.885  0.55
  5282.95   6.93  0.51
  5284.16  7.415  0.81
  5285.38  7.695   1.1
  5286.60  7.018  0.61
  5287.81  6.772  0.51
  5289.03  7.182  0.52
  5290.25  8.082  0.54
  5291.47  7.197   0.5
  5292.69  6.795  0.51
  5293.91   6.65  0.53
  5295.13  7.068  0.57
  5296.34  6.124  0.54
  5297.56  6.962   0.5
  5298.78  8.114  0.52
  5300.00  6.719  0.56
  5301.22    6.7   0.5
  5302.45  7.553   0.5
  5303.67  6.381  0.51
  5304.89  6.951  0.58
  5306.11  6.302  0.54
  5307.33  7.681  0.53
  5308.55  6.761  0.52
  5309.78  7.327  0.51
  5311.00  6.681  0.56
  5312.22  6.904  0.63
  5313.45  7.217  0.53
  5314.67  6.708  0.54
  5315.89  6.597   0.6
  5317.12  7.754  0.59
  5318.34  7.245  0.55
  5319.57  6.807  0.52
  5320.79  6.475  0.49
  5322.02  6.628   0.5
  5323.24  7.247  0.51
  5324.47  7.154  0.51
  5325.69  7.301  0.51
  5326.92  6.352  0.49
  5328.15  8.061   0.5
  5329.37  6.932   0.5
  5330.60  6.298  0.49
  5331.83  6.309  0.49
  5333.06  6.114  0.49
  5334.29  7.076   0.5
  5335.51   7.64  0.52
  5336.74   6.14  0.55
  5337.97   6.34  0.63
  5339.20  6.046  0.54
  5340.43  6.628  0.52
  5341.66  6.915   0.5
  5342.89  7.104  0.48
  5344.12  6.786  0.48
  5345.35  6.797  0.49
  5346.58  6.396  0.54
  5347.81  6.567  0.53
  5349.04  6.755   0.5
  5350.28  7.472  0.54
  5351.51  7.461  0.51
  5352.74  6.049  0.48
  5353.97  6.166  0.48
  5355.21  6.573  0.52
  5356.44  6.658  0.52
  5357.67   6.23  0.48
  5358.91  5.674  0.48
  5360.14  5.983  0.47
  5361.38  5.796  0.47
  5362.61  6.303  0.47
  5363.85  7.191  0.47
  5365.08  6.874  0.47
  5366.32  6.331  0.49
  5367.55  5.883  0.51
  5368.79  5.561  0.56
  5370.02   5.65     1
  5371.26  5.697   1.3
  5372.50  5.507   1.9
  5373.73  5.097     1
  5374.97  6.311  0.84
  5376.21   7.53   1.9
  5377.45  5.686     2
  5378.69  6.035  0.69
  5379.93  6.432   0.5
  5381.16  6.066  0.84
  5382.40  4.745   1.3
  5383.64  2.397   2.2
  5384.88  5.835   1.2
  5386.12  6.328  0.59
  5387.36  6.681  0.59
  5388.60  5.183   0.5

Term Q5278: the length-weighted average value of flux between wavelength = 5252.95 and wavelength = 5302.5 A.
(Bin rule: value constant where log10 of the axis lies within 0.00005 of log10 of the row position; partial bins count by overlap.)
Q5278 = 6.94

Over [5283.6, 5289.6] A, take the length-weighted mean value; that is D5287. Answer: 7.21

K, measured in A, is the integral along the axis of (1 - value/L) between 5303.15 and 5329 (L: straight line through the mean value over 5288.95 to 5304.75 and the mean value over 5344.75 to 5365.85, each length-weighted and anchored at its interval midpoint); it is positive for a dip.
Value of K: -0.4 A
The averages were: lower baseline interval 7.03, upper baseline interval 6.52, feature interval 6.98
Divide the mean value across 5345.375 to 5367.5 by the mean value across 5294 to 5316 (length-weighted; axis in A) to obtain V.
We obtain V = 0.94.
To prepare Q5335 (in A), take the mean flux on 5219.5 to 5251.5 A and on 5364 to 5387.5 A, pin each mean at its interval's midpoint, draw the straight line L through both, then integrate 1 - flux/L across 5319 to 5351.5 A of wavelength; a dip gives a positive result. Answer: -3.8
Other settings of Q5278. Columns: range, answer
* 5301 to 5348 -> 6.85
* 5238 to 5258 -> 6.74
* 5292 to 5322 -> 6.93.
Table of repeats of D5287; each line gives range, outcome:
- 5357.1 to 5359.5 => 5.93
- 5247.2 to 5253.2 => 6.78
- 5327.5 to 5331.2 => 7.09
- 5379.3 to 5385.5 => 5.1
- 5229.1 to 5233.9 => 6.63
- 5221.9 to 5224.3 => 7.17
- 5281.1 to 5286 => 7.47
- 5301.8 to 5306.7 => 6.79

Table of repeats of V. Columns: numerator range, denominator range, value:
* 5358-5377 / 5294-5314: 0.88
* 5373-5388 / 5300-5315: 0.83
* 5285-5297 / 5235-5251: 1.07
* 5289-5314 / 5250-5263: 1.02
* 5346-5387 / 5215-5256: 0.91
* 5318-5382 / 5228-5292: 0.95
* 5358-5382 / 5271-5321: 0.87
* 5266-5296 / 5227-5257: 1.05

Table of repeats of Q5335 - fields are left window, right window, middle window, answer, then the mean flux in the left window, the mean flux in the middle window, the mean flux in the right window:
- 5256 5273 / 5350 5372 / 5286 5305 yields -1.05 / 6.82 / 7.02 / 6.29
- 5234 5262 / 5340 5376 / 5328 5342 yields -0.48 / 6.69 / 6.66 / 6.37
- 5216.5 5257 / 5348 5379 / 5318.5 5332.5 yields -1.04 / 6.72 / 6.88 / 6.26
